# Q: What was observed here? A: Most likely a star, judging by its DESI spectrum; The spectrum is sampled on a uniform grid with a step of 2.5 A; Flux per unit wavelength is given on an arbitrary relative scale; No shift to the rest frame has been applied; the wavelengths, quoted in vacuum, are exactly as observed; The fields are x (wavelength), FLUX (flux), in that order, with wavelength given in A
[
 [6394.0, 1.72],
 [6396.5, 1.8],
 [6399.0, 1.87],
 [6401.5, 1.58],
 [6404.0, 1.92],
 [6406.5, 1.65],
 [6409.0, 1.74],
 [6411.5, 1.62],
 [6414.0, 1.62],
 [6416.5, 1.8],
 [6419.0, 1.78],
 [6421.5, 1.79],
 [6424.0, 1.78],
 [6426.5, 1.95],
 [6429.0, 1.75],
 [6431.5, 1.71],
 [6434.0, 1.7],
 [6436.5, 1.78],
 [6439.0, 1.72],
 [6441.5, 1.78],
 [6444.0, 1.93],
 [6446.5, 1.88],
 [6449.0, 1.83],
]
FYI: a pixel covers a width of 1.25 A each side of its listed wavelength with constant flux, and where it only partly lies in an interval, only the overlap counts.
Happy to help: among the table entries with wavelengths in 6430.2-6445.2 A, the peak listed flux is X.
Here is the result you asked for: 1.93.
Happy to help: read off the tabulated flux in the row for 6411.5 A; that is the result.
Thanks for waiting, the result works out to 1.62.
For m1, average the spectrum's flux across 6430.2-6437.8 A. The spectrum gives 1.73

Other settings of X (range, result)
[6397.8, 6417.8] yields 1.92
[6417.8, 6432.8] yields 1.95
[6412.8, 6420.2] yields 1.8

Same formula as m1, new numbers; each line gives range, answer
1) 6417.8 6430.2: 1.81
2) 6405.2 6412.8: 1.67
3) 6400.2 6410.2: 1.72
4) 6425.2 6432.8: 1.8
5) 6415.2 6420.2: 1.79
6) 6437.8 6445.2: 1.81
